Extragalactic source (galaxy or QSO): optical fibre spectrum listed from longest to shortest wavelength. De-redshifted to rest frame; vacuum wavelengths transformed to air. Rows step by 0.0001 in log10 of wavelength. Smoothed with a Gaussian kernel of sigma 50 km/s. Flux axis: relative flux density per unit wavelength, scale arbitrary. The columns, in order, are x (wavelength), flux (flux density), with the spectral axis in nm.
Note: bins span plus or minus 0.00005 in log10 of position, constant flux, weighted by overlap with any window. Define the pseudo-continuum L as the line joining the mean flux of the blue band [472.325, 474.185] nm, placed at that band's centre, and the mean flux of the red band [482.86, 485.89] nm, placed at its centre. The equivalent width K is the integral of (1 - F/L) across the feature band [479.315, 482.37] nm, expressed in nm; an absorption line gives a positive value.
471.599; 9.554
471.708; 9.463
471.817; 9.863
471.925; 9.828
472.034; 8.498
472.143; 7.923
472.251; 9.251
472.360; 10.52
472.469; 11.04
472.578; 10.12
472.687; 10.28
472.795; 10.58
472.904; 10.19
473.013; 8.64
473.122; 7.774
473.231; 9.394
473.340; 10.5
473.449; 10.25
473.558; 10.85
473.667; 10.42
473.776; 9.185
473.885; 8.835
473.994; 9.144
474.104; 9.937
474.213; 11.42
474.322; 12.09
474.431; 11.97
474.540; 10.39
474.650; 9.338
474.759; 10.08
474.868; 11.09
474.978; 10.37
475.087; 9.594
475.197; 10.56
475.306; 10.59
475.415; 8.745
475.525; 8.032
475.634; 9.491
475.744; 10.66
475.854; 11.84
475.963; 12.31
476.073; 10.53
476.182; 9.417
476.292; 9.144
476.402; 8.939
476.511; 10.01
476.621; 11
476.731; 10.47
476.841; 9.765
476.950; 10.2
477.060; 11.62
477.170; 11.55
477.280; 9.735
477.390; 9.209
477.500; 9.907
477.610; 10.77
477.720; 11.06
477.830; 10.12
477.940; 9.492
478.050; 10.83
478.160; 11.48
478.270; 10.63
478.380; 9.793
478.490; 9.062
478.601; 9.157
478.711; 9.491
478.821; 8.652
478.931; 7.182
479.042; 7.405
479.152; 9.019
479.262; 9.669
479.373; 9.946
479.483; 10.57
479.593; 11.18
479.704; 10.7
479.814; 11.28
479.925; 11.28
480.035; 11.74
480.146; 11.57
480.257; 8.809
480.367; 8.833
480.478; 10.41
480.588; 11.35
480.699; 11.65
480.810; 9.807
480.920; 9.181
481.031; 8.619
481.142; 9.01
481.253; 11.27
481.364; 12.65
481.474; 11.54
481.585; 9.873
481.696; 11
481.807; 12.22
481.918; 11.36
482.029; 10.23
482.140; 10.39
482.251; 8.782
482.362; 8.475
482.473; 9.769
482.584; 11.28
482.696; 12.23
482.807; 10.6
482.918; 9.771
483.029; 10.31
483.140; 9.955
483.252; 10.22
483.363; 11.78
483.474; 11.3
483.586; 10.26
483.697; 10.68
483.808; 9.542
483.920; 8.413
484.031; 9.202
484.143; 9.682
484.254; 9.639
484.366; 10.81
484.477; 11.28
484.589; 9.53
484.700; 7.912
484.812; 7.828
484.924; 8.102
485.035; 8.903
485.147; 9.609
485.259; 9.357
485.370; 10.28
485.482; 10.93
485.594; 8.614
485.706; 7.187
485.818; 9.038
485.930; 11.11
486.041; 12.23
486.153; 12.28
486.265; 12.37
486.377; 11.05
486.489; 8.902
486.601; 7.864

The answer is -0.25 nm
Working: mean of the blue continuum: 9.88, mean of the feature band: 10.5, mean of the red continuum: 9.64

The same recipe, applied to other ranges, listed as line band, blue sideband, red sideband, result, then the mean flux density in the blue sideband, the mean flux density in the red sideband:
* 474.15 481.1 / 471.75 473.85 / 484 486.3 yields -0.29 nm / 9.73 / 9.79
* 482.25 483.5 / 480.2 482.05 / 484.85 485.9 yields -0.06 nm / 10.5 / 9.14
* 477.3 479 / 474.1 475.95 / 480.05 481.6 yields 0.10 nm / 10.4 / 10.4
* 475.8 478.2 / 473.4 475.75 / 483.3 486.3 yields -0.08 nm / 10.1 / 9.91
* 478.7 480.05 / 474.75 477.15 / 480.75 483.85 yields 0.07 nm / 10.2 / 10.4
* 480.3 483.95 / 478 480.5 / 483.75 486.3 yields -0.21 nm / 9.93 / 9.71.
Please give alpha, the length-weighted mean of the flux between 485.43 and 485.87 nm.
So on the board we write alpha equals 8.91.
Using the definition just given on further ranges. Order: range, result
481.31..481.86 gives 11.5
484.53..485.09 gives 8.47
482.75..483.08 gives 10.3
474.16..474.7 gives 11.1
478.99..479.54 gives 9.35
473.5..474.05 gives 9.68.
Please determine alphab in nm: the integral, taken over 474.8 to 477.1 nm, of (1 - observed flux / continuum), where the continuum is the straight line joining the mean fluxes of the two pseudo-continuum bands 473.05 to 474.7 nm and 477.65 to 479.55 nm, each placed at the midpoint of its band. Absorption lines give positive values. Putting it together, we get -0.07 nm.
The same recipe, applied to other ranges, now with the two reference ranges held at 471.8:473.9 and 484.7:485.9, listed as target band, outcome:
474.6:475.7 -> -0.03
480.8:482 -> -0.18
